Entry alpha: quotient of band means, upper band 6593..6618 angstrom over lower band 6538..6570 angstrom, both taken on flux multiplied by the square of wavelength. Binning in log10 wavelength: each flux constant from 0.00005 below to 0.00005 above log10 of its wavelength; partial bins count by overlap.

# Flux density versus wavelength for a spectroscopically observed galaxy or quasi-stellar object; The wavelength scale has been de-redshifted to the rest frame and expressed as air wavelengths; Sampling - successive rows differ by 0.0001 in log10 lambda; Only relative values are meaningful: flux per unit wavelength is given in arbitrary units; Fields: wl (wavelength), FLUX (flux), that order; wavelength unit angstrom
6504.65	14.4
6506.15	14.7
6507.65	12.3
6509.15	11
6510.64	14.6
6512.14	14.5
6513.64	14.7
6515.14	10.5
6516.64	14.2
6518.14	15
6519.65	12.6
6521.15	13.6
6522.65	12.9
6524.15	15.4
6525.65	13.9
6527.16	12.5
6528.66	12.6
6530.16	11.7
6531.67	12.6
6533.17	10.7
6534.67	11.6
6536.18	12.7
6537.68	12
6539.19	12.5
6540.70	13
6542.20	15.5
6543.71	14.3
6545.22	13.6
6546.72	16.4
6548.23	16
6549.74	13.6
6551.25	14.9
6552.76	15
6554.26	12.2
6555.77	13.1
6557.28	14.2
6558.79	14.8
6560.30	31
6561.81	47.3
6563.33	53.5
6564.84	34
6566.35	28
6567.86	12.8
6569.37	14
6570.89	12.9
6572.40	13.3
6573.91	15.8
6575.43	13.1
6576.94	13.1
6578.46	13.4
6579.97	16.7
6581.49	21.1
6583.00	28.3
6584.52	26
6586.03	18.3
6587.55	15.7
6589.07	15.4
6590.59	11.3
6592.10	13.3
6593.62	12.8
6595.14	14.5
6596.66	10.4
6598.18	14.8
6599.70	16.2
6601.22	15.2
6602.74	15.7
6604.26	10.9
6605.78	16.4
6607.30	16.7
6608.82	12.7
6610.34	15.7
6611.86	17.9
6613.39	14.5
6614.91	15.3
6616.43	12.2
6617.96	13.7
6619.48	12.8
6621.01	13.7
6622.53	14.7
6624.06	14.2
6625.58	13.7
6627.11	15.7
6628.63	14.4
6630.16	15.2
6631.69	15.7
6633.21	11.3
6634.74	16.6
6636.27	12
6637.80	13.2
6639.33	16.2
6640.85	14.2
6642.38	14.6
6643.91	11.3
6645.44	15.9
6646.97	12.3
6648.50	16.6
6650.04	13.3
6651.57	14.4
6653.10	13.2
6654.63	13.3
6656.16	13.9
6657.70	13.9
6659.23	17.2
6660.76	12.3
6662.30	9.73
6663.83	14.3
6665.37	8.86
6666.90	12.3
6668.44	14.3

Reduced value 0.74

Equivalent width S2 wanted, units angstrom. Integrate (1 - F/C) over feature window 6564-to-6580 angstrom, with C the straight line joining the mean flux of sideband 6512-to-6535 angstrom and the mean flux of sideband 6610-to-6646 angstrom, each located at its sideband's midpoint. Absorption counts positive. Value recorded -4.2 angstrom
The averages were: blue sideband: 13.1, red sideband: 14.3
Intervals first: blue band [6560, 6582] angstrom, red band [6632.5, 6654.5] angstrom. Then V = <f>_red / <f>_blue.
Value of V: 0.6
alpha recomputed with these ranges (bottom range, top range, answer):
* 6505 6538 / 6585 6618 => 1.15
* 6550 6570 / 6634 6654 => 0.62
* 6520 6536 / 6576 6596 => 1.35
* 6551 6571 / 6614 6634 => 0.62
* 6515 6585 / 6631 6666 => 0.83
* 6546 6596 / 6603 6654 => 0.77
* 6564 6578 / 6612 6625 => 0.81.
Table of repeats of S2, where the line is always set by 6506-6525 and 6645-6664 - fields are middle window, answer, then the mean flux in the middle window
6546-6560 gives -1.4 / 15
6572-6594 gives -4.8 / 16.6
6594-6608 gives -0.8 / 14.5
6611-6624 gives -0.6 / 14.3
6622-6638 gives -0.6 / 14.3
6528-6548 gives 0.7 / 13.1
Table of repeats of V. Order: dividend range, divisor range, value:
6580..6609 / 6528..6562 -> 1.06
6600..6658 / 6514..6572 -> 0.85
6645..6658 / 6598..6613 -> 0.92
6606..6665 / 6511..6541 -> 1.09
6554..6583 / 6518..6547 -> 1.60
